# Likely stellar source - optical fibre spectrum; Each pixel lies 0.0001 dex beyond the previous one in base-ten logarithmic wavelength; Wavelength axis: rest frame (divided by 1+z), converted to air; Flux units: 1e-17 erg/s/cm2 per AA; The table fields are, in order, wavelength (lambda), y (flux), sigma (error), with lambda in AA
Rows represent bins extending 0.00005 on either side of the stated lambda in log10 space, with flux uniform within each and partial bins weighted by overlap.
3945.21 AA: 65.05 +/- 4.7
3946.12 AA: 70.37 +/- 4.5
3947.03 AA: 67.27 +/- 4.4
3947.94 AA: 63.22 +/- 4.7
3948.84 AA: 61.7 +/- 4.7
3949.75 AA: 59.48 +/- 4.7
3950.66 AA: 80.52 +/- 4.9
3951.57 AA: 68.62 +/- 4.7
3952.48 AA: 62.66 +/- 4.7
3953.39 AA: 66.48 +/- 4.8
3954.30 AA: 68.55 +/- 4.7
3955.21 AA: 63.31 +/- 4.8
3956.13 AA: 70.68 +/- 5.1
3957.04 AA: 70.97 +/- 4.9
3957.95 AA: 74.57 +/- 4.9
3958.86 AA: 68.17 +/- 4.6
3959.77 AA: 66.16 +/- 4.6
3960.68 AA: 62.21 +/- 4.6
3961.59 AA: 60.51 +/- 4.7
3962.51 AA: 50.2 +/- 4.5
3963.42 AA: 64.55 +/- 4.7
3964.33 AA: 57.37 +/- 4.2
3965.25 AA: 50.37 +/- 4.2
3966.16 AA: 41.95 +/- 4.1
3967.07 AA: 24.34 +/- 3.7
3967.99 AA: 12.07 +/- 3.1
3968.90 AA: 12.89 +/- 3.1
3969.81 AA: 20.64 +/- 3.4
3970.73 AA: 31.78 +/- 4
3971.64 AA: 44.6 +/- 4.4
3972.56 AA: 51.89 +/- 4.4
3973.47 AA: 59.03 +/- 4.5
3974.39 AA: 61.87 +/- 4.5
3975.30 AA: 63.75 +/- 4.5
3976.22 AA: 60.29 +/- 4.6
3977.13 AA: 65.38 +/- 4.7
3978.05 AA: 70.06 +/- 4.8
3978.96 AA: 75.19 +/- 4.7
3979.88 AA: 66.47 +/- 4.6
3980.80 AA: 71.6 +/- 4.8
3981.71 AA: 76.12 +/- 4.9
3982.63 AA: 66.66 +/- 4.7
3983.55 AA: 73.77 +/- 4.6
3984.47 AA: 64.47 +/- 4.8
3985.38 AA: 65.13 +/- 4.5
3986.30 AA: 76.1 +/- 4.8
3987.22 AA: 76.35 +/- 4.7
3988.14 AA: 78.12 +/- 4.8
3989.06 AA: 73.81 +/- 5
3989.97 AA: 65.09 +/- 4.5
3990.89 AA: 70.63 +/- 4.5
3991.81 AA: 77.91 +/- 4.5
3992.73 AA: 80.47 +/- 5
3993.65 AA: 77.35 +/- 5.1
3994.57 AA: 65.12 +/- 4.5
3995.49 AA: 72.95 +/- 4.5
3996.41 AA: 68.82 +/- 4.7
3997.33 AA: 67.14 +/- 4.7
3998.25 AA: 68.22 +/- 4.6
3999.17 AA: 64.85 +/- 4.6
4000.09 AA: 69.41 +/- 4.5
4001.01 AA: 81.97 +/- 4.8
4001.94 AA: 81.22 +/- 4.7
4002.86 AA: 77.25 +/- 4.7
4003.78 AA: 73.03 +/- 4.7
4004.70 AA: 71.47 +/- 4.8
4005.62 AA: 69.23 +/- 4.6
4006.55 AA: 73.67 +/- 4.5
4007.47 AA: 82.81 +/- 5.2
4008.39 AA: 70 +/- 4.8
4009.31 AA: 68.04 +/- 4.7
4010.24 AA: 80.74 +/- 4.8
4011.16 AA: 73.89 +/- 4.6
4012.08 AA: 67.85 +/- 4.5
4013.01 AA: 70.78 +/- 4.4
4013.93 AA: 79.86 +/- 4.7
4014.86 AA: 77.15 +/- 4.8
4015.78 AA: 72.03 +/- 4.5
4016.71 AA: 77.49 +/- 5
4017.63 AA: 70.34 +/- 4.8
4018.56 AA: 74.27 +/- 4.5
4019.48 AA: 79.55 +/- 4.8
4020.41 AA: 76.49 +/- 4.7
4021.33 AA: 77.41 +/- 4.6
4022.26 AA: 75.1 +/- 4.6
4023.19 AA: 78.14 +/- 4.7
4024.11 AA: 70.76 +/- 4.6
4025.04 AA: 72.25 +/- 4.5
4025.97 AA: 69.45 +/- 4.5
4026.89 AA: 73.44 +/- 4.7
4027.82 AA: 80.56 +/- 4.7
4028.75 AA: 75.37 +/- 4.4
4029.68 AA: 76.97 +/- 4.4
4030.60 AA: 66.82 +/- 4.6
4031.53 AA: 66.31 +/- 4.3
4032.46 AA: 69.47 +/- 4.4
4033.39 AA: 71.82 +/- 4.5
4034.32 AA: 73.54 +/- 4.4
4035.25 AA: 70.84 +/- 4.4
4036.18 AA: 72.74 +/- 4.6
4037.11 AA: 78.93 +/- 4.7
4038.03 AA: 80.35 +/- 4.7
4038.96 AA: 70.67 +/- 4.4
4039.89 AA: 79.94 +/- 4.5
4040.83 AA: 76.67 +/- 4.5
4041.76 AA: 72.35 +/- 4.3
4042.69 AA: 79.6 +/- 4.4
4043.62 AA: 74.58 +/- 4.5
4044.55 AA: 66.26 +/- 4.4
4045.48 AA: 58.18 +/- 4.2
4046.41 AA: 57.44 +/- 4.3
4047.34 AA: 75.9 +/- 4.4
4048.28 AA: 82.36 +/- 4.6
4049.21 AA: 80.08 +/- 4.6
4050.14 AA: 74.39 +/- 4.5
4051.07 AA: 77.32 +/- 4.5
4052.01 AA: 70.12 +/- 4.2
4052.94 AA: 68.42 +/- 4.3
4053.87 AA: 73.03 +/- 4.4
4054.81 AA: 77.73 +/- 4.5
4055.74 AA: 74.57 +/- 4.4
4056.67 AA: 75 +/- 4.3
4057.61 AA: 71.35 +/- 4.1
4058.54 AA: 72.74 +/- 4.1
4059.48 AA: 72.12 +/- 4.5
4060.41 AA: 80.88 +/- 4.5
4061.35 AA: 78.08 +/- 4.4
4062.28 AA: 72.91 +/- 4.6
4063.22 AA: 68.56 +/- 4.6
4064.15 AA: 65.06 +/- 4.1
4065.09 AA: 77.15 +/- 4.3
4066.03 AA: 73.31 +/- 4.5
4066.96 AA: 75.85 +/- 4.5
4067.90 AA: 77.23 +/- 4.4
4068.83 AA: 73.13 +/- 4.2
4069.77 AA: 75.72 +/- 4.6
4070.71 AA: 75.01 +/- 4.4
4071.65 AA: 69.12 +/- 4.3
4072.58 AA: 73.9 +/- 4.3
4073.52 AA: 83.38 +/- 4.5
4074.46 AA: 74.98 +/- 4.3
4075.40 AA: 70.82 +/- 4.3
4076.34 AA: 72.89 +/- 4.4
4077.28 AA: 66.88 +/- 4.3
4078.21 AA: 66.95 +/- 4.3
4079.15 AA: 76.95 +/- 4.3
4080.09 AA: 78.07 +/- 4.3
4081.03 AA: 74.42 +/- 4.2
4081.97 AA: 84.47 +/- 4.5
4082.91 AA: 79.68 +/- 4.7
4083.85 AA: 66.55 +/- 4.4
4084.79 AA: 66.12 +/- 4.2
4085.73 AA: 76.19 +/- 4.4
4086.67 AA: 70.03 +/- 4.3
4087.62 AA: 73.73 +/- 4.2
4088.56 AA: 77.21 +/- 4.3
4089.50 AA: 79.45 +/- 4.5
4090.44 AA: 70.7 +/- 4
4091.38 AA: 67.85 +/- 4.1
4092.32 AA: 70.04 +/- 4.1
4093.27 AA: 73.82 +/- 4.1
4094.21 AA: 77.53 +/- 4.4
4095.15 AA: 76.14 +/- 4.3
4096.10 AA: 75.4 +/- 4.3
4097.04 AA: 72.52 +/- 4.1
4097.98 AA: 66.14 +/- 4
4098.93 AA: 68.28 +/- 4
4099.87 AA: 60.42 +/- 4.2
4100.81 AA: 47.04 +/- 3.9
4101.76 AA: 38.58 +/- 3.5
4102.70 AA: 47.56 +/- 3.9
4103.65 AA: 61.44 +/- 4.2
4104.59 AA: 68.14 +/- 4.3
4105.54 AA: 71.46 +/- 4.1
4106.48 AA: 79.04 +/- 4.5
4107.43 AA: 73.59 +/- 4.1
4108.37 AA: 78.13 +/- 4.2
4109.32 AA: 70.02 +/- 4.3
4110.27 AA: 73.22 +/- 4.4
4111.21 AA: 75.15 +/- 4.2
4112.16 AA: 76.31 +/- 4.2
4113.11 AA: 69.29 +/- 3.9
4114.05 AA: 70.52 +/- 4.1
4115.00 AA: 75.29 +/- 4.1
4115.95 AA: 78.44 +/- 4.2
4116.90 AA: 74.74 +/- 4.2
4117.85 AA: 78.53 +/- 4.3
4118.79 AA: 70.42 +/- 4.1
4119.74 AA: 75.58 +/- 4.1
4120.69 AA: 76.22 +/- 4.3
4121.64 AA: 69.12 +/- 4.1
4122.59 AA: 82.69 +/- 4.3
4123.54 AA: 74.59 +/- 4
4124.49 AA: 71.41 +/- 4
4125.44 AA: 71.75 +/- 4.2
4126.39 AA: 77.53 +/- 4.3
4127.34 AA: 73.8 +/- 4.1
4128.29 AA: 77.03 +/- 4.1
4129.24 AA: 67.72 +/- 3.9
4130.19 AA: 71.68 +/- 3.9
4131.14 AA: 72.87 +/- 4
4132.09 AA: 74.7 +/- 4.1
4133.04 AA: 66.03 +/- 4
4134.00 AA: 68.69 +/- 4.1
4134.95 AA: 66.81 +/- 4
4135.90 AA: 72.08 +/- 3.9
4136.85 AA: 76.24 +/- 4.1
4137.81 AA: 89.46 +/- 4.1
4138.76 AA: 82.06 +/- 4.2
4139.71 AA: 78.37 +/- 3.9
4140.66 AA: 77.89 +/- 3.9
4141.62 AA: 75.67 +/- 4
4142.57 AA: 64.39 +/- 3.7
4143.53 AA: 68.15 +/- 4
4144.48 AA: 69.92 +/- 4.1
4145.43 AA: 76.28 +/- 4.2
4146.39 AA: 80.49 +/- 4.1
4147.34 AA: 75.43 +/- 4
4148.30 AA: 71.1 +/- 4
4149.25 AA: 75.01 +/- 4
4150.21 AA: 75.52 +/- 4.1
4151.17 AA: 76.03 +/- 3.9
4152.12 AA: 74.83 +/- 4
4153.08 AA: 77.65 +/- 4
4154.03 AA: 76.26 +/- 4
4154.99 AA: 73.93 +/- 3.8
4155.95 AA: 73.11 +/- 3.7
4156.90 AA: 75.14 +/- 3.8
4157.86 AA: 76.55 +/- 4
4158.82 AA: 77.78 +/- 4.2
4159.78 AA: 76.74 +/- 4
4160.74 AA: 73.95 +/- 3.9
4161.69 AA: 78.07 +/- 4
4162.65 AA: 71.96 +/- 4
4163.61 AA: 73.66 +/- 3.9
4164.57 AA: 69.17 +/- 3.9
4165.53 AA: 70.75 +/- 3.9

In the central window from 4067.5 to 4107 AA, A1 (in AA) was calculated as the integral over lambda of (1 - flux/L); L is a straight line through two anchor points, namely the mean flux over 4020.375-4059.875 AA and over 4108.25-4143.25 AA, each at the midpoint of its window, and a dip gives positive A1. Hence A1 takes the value 1.6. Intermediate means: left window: 73.4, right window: 74.1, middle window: 70.8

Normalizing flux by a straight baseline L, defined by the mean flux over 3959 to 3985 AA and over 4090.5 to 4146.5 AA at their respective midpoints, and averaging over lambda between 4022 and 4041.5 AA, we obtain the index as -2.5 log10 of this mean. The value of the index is -0.19 mag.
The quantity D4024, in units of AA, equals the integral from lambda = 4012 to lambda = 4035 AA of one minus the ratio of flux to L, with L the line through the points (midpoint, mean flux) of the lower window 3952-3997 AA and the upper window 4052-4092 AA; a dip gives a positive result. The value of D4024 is -2.1 AA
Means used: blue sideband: 61.7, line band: 73.8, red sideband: 73.7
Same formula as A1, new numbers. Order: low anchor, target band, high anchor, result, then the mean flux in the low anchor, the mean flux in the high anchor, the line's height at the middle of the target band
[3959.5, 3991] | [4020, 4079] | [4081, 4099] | -4.94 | 57.9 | 73.4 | 67.9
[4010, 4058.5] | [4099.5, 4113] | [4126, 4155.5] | 1.50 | 73.7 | 74.3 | 74.1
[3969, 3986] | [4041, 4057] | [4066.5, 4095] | -0.75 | 59.6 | 74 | 69.6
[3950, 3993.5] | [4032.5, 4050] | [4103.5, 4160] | -1.67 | 61.5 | 74.2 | 67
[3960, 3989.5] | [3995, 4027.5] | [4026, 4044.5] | -3.08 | 57.2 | 74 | 67.3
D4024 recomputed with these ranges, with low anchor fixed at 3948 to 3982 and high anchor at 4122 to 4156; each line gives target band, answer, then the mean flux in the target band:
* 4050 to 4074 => -2.5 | 74.1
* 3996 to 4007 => -2.0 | 72.2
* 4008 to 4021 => -2.4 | 74.2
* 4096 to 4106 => 1.4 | 61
